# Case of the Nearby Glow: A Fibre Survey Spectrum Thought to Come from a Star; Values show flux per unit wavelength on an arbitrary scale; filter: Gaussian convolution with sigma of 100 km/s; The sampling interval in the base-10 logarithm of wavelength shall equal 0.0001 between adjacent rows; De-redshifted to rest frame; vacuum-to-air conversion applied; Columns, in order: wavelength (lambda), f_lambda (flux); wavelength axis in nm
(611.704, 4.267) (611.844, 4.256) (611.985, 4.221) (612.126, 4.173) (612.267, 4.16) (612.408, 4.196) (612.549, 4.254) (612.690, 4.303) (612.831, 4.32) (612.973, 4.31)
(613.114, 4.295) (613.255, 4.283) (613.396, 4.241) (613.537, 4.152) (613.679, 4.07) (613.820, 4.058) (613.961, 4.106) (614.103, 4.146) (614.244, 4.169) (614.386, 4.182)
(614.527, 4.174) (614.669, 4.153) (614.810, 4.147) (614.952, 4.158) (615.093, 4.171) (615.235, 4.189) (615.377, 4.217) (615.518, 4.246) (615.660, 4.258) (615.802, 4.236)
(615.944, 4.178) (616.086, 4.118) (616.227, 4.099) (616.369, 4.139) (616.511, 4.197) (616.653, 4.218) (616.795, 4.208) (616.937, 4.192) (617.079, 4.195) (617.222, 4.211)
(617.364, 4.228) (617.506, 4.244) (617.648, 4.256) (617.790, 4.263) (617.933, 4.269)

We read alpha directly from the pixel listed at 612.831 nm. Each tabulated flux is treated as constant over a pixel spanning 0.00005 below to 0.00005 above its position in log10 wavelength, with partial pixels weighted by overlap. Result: 4.32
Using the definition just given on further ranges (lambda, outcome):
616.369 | 4.139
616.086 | 4.118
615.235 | 4.189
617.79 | 4.263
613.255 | 4.283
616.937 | 4.192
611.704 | 4.267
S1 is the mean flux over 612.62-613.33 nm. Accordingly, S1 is 4.3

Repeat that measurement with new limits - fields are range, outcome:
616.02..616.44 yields 4.13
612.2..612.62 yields 4.2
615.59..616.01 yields 4.22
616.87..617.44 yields 4.2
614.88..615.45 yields 4.19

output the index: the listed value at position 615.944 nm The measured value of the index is 4.178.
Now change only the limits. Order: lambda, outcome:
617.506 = 4.244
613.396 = 4.241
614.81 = 4.147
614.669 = 4.153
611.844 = 4.256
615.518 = 4.246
